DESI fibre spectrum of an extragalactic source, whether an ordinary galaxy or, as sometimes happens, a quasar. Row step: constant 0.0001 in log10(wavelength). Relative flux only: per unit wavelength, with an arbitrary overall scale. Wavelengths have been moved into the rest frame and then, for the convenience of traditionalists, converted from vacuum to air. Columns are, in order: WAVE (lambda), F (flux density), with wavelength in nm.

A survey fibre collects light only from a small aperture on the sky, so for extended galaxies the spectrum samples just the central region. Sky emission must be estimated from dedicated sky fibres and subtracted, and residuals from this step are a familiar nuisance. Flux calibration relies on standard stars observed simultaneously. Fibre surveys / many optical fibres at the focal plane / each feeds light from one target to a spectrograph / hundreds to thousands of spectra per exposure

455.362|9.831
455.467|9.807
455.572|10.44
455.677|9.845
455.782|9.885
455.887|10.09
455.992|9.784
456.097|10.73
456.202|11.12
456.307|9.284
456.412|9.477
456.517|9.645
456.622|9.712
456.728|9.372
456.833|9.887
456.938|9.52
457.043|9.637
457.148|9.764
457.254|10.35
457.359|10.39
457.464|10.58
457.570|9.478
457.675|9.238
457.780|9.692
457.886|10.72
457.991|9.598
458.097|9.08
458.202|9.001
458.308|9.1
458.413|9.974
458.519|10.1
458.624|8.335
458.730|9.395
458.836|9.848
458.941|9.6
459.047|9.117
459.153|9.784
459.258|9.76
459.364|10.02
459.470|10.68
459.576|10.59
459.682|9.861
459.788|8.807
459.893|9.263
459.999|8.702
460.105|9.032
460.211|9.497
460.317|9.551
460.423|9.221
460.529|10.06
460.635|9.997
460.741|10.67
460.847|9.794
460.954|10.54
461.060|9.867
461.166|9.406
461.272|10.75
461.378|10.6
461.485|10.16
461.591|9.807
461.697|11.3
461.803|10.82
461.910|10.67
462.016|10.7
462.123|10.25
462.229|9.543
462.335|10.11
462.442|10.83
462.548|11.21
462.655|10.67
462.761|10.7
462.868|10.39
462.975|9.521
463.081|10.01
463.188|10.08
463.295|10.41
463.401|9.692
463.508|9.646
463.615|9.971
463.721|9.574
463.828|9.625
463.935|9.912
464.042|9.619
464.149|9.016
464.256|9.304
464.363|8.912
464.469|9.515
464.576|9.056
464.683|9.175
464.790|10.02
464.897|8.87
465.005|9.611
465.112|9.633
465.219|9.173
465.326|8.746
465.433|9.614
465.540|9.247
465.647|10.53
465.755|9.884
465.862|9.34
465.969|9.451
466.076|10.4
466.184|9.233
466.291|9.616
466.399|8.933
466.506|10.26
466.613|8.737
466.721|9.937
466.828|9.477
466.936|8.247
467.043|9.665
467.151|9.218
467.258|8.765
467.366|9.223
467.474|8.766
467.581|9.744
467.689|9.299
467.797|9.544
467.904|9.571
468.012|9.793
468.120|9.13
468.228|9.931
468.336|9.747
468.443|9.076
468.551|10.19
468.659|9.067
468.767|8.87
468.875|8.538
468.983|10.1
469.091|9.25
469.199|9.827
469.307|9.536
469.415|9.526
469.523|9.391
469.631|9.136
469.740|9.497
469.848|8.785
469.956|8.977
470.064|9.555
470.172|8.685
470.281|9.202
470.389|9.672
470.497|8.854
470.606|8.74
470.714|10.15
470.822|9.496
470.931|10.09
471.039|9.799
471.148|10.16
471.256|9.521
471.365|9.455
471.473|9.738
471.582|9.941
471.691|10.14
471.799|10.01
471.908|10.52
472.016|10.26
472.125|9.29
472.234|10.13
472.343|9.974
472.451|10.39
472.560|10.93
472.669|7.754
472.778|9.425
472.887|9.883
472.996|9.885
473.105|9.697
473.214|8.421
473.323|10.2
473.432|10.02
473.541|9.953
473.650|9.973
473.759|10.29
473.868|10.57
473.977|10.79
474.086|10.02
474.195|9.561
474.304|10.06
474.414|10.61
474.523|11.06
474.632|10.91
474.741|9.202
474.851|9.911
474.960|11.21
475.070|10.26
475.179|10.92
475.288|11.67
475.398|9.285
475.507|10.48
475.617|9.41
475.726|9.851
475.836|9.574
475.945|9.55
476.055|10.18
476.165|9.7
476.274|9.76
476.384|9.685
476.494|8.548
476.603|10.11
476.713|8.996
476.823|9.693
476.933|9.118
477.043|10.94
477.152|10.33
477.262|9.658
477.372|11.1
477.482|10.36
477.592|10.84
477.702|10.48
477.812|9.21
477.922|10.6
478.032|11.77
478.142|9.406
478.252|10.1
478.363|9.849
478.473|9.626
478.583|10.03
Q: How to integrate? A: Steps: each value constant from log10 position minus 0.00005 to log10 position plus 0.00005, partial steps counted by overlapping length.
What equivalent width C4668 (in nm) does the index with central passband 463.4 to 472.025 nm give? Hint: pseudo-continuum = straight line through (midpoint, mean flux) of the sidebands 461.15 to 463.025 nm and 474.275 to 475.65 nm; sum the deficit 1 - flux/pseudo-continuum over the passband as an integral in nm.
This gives 0.78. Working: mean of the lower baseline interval 10.4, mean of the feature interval 9.48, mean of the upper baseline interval 10.4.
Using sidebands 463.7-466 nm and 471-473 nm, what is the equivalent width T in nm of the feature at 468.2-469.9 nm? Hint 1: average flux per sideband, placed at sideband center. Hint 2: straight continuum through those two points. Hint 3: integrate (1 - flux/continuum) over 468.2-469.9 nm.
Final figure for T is 0.050 nm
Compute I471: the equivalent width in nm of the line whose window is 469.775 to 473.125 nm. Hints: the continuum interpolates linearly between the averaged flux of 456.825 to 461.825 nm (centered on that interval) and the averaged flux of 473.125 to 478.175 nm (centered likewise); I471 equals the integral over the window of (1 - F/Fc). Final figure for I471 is 0.125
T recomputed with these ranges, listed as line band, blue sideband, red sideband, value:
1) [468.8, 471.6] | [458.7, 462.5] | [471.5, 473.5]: 0.12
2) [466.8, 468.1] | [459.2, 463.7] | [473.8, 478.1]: 0.11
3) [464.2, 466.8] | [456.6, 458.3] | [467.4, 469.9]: 0.01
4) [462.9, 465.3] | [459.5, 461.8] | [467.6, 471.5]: 0.04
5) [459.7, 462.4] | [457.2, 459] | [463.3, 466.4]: -0.10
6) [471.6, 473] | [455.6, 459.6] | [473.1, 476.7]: 0.02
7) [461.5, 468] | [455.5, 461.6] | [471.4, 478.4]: 0.11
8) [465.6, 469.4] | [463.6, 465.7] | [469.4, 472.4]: 0.03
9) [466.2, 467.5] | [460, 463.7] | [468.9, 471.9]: 0.07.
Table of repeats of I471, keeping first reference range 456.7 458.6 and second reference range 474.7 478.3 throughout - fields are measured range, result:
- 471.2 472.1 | 0.005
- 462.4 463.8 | -0.052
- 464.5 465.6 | 0.060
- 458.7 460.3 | 0.028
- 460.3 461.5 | -0.033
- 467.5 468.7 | 0.045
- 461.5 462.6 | -0.078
